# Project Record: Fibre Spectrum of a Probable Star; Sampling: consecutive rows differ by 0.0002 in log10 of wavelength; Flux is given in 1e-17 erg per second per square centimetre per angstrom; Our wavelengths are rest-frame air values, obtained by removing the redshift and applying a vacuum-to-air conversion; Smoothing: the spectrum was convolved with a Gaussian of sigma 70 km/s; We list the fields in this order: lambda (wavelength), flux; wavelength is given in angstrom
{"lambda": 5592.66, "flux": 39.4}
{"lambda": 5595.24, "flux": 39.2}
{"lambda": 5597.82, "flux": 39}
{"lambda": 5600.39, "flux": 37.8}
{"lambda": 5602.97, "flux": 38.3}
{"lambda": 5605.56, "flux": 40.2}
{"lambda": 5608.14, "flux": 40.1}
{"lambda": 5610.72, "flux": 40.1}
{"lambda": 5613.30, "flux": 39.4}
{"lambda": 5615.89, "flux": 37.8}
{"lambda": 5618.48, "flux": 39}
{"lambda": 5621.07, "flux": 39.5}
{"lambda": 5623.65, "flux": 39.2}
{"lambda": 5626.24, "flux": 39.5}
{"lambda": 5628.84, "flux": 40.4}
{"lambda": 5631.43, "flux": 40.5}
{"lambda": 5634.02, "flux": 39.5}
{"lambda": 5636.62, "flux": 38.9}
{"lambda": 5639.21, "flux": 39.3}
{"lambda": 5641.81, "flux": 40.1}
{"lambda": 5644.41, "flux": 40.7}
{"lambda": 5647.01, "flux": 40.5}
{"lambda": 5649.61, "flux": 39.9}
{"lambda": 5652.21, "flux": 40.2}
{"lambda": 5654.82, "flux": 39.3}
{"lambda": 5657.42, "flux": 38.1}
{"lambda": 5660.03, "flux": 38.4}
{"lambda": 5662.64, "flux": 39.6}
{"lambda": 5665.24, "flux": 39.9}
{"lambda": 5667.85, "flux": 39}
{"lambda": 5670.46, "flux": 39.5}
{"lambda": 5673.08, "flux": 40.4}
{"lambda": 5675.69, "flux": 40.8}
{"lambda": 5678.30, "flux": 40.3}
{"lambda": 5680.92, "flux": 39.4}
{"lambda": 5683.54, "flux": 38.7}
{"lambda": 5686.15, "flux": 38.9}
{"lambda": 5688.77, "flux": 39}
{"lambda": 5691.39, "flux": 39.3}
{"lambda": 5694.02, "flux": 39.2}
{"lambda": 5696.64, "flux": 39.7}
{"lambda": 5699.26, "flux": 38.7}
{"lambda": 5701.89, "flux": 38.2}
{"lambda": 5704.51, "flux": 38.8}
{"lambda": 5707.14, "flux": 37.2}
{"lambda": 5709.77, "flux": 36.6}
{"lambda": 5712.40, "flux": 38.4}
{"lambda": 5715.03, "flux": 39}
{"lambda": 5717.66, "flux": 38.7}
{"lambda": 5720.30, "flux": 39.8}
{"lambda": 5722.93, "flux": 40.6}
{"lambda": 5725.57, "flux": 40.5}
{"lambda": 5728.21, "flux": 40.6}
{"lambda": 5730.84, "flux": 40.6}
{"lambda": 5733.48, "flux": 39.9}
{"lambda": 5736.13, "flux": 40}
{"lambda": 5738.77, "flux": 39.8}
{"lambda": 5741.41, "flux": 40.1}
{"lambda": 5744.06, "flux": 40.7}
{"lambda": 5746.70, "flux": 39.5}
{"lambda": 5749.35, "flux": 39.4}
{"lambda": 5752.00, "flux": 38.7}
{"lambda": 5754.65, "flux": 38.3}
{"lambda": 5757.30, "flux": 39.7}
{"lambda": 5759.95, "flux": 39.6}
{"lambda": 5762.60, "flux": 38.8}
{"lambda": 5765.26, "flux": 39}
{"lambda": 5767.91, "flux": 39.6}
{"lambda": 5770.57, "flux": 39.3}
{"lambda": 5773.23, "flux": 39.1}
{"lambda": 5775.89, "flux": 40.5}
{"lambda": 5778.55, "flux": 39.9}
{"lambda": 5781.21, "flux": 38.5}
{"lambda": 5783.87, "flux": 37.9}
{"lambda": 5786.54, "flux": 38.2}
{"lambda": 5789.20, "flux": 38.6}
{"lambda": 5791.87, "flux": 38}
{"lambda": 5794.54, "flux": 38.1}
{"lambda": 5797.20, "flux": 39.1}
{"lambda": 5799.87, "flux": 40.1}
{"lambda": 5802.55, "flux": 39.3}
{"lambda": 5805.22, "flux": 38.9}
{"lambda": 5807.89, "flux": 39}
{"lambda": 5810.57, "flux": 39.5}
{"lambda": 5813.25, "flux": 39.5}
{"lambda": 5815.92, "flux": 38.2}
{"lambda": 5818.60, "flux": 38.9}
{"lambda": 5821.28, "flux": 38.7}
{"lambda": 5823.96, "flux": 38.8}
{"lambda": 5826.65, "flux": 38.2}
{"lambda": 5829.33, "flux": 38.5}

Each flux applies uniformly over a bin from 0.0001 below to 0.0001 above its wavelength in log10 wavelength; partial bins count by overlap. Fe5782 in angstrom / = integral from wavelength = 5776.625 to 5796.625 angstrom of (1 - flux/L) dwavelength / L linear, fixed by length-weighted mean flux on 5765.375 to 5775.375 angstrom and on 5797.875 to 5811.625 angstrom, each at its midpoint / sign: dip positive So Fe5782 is 0.4 angstrom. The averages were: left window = 39.4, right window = 39.3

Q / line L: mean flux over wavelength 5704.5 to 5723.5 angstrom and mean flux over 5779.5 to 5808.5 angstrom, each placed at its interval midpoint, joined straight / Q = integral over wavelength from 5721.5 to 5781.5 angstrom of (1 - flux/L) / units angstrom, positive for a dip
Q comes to -1.67 angstrom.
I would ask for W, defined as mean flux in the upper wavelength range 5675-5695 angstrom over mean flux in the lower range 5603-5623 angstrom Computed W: 1.0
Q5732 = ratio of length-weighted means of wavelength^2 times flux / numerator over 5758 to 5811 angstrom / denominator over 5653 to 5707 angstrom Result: 1.03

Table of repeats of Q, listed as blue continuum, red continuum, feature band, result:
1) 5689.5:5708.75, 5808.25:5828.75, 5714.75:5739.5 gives -0.8 angstrom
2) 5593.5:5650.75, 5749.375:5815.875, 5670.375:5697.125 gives -0.2 angstrom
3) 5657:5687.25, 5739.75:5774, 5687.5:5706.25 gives 0.2 angstrom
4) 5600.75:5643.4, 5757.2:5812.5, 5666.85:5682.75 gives -0.2 angstrom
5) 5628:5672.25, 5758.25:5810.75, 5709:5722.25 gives 0.2 angstrom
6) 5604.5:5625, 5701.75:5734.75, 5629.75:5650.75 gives -0.3 angstrom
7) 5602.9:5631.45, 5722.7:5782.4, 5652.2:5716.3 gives 0.9 angstrom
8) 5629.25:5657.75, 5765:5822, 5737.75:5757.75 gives -0.1 angstrom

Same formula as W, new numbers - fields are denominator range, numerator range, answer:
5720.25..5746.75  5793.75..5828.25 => 0.97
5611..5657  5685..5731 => 0.99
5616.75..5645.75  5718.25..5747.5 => 1.01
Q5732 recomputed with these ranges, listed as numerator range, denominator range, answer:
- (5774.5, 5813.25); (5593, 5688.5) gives 1.04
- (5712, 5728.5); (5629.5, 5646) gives 1.02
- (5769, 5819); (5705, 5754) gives 1.01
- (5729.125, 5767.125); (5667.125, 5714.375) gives 1.04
